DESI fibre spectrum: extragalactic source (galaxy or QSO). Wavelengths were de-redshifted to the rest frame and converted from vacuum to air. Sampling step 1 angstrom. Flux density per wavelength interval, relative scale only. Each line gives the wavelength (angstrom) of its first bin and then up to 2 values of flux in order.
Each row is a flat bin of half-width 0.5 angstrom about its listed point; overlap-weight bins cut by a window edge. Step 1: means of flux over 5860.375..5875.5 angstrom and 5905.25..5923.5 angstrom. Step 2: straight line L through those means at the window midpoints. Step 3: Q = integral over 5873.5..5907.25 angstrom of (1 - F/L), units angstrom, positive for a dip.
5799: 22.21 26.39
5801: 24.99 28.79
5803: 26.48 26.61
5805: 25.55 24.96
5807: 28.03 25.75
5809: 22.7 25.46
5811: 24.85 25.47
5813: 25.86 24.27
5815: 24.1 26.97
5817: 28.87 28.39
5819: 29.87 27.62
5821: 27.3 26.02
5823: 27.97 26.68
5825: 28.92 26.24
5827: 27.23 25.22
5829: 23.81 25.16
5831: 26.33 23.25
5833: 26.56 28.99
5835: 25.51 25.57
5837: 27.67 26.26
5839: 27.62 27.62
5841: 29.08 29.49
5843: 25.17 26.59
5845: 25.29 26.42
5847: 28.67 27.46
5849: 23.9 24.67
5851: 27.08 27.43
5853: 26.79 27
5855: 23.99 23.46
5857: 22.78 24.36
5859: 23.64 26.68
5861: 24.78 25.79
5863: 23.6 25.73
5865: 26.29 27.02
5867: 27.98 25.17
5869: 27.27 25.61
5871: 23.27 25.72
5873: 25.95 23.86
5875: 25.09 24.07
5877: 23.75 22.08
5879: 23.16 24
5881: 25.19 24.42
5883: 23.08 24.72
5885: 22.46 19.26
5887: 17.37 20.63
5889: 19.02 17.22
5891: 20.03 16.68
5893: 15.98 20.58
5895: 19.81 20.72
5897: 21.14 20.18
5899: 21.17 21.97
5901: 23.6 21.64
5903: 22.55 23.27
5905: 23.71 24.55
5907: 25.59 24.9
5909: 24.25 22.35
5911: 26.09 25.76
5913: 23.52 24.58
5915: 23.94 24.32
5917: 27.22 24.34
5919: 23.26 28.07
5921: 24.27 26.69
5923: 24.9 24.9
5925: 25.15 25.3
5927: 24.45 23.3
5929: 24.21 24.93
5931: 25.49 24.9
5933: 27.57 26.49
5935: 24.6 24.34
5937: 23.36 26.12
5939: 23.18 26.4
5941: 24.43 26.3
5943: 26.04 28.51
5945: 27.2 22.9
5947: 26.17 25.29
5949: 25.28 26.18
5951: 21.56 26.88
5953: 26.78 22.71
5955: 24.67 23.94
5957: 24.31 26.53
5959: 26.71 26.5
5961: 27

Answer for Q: 4.59 angstrom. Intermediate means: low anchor 25.6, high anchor 24.9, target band 21.8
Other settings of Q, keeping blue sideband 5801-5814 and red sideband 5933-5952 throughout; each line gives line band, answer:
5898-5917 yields 1.3 angstrom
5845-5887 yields 1.2 angstrom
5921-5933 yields 0.2 angstrom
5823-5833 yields -0.1 angstrom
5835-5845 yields -0.5 angstrom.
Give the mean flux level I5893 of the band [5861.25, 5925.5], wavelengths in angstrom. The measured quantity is 23.4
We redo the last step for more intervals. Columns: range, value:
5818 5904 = 24.6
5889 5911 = 21.6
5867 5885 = 24.5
